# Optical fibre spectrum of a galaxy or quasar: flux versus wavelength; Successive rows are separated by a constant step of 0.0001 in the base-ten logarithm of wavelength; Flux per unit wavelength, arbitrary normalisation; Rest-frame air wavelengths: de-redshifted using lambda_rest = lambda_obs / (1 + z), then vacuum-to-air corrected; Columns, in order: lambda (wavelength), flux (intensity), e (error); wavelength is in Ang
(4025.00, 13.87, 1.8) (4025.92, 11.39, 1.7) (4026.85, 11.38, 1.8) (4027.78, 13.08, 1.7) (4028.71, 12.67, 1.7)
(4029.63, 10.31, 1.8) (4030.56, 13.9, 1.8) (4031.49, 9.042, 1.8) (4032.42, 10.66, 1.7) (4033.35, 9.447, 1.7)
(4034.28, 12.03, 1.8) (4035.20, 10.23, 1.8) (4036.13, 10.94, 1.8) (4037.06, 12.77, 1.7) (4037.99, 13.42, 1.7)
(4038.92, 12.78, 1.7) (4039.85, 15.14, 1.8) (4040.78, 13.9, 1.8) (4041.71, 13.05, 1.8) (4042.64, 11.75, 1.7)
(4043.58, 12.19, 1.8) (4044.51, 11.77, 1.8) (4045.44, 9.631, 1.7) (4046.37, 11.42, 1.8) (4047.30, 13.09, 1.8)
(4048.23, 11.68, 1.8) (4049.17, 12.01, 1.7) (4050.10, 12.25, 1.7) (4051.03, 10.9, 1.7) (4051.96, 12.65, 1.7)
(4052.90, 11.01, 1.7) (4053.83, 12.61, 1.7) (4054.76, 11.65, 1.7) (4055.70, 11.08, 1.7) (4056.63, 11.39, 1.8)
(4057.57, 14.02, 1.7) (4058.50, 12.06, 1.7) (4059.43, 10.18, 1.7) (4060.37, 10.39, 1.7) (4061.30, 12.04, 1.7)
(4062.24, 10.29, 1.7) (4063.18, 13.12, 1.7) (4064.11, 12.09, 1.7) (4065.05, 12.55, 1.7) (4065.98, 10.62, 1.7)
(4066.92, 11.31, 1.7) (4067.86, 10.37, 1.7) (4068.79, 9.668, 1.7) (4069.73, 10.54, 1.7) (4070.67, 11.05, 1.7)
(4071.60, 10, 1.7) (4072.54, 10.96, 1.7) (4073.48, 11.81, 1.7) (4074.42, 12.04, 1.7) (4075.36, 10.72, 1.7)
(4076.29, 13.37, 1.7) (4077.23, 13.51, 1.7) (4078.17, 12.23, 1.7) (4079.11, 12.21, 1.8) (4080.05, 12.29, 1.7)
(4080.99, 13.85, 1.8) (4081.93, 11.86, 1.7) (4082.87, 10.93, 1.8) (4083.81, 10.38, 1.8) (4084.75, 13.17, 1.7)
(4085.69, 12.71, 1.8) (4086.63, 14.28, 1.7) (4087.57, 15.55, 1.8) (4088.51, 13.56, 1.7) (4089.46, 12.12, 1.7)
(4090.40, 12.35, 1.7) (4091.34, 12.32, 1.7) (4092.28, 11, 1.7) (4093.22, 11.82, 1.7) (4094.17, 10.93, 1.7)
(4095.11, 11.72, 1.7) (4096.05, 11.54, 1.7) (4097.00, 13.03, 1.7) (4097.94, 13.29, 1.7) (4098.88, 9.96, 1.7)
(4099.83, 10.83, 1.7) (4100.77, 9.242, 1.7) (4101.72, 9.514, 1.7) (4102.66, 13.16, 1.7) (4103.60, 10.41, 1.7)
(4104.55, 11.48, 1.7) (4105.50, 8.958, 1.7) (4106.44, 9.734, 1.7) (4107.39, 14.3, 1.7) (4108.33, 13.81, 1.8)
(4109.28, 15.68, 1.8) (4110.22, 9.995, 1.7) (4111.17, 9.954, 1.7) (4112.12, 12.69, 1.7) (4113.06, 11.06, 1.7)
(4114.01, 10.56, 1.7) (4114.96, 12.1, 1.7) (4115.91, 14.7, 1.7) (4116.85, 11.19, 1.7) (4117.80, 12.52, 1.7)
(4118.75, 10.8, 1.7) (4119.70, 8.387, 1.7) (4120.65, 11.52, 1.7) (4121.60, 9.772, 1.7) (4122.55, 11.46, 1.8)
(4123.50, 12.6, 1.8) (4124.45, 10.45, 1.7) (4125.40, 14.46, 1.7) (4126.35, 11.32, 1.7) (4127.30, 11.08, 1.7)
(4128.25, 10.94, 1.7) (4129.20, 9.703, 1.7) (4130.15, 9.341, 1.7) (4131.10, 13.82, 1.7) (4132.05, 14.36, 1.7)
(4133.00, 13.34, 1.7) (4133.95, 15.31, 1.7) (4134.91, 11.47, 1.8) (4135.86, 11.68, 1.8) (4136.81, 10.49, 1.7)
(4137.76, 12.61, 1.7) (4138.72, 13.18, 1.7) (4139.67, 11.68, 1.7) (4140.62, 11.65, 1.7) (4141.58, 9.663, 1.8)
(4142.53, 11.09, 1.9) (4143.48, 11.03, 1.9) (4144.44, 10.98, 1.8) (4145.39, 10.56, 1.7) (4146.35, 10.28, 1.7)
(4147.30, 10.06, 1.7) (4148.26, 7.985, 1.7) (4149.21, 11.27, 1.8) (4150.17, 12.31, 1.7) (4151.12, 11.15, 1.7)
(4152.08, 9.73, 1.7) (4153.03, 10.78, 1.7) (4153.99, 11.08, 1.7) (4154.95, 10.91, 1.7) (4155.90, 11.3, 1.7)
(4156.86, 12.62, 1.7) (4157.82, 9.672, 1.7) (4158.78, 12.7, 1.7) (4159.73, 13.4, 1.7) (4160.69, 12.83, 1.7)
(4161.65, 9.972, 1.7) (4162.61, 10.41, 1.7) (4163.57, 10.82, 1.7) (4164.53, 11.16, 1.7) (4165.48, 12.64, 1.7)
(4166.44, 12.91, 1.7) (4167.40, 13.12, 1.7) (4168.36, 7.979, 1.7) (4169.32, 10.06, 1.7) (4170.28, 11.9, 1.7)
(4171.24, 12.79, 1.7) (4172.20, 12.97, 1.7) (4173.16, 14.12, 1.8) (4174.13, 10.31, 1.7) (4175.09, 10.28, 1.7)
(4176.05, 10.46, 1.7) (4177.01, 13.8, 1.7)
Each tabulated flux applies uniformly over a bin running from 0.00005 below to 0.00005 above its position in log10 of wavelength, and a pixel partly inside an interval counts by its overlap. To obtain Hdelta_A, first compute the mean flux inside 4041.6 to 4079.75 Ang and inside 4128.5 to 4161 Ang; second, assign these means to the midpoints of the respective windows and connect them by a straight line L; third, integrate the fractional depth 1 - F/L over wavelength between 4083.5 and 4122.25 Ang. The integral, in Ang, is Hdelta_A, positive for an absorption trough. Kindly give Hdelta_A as -0.7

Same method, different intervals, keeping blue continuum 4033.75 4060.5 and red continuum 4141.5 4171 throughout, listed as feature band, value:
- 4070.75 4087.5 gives -0.6 Ang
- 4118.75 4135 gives -0.5 Ang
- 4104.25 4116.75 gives -0.5 Ang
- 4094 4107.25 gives 0.6 Ang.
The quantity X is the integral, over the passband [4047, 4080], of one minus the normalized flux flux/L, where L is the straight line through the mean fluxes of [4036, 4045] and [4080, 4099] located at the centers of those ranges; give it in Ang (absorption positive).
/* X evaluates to 2.5 Ang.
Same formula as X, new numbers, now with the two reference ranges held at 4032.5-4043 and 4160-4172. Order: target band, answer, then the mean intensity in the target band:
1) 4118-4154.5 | 1.1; 11.3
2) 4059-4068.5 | 0.7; 11.3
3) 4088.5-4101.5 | 0.4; 11.6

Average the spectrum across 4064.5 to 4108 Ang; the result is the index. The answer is 11.7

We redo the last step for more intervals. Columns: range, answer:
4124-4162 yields 11.5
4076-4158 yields 11.7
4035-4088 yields 12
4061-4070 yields 11.3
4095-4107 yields 11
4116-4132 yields 11.4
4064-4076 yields 11.1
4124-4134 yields 12.1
